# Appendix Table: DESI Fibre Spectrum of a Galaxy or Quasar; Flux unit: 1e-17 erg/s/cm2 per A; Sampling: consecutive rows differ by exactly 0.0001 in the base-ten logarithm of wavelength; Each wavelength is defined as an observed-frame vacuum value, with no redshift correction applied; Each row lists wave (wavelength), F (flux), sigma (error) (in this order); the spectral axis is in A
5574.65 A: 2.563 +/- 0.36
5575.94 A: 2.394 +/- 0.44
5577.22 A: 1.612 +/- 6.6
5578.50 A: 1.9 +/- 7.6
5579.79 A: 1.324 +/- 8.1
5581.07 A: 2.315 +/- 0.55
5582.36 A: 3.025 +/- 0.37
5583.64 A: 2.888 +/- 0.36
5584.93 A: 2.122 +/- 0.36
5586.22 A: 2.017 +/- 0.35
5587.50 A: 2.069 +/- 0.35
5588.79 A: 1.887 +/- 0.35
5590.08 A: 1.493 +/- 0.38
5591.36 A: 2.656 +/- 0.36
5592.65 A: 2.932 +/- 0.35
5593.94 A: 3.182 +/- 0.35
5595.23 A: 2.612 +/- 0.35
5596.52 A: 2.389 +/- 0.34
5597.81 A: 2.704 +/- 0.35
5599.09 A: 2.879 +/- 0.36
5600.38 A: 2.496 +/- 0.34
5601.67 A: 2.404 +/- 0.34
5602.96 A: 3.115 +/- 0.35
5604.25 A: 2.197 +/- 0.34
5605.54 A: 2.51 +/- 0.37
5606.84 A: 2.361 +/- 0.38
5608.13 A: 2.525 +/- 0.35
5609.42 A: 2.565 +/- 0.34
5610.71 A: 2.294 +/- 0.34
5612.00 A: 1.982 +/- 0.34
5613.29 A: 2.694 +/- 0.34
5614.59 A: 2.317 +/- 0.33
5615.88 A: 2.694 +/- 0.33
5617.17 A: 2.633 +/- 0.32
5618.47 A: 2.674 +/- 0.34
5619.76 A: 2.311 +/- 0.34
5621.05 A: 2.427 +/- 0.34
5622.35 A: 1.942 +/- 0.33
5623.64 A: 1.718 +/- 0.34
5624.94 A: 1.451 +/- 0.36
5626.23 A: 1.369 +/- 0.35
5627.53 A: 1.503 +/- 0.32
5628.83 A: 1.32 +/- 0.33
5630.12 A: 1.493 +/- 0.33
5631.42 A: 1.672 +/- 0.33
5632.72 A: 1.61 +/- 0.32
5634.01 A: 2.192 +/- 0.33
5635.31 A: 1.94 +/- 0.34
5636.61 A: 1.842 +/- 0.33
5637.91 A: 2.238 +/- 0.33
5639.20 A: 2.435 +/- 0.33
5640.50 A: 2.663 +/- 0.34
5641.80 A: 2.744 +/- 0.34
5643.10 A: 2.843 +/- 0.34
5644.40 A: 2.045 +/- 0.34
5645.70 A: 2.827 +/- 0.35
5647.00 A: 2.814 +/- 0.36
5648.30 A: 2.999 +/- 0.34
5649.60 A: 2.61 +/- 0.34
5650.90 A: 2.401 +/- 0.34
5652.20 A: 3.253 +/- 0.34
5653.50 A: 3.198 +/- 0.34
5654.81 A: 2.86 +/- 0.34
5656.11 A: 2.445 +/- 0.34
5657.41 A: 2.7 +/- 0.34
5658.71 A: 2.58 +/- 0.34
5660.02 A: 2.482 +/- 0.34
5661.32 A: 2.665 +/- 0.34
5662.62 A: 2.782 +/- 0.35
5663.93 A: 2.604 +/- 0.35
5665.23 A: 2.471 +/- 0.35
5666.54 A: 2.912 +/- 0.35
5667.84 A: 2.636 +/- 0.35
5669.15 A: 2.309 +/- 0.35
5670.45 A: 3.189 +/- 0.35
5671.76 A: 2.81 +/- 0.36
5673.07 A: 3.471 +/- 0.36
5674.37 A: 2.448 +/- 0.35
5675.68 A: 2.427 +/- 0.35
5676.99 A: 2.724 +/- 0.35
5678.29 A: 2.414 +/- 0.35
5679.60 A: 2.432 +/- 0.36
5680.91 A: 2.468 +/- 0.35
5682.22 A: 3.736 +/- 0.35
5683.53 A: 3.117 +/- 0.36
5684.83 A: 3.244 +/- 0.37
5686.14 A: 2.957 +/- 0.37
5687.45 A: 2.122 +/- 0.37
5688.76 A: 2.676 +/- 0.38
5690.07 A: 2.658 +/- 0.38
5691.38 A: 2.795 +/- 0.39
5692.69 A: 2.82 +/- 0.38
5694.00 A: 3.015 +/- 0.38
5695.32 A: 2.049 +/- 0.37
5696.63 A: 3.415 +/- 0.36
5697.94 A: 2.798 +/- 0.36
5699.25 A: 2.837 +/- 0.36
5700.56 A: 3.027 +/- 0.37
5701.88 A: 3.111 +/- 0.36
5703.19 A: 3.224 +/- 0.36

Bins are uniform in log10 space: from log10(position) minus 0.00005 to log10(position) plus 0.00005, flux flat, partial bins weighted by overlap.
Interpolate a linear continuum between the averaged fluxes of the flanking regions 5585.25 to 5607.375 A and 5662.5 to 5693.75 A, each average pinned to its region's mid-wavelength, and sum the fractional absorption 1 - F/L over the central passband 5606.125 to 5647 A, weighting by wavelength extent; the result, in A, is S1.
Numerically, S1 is 6.2 A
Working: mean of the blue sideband 2.46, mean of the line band 2.18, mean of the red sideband 2.76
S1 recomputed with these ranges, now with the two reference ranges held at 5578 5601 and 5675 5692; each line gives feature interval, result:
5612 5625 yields 1.0 A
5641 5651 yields -0.3 A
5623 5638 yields 5.1 A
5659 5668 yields 0.1 A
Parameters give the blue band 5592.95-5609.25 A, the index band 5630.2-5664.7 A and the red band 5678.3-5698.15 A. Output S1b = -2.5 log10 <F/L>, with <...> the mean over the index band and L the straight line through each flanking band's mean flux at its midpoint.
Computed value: 0.09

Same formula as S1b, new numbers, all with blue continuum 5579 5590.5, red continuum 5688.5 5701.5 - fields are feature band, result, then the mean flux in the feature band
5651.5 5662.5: -0.08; 2.77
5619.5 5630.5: 0.36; 1.71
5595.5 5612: -0.12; 2.52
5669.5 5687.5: -0.05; 2.84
